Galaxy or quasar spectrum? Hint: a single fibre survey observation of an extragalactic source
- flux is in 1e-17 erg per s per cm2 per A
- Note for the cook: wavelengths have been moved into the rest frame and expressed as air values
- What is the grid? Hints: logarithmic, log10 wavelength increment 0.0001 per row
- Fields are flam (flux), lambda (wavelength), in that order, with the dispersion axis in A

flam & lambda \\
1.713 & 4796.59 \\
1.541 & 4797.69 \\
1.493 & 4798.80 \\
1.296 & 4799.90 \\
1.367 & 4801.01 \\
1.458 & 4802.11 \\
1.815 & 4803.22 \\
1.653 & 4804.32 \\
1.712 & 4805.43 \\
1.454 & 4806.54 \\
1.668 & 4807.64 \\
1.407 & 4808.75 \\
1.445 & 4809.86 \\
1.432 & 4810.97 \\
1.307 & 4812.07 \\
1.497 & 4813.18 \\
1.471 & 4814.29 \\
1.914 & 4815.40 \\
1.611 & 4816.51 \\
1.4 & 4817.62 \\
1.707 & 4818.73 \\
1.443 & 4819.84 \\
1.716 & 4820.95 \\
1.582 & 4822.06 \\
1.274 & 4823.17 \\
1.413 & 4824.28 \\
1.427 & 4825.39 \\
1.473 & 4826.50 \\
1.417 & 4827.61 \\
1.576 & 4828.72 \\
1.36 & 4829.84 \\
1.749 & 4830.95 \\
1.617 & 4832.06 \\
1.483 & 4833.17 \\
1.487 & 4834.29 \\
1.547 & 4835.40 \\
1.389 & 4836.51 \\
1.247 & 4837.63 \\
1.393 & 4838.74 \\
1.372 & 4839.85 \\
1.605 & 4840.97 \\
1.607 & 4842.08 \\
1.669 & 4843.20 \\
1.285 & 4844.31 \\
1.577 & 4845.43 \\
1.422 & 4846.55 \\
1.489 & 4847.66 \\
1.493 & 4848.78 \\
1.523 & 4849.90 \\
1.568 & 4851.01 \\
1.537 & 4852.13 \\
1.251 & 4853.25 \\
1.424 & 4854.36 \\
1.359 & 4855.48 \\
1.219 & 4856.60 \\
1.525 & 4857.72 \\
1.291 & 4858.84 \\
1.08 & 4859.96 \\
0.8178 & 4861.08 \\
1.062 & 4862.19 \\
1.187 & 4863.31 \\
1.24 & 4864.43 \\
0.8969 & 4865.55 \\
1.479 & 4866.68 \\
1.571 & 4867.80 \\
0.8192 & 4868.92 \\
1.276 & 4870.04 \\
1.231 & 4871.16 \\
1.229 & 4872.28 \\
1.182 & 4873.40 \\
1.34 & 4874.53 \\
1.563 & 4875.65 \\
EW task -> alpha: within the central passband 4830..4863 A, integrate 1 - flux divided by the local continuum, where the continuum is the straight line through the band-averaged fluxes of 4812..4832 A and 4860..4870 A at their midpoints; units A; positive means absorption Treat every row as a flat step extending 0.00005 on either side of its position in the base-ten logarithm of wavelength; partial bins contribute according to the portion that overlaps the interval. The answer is -2.7 A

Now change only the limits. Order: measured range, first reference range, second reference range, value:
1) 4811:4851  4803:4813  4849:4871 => -2.4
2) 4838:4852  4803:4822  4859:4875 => -1.8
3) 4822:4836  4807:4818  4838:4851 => 0.1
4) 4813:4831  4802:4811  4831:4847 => 0.1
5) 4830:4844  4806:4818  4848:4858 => -0.4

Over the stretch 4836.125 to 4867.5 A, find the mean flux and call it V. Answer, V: 1.36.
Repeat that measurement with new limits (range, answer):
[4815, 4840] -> 1.5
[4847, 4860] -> 1.41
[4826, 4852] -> 1.49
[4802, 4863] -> 1.47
